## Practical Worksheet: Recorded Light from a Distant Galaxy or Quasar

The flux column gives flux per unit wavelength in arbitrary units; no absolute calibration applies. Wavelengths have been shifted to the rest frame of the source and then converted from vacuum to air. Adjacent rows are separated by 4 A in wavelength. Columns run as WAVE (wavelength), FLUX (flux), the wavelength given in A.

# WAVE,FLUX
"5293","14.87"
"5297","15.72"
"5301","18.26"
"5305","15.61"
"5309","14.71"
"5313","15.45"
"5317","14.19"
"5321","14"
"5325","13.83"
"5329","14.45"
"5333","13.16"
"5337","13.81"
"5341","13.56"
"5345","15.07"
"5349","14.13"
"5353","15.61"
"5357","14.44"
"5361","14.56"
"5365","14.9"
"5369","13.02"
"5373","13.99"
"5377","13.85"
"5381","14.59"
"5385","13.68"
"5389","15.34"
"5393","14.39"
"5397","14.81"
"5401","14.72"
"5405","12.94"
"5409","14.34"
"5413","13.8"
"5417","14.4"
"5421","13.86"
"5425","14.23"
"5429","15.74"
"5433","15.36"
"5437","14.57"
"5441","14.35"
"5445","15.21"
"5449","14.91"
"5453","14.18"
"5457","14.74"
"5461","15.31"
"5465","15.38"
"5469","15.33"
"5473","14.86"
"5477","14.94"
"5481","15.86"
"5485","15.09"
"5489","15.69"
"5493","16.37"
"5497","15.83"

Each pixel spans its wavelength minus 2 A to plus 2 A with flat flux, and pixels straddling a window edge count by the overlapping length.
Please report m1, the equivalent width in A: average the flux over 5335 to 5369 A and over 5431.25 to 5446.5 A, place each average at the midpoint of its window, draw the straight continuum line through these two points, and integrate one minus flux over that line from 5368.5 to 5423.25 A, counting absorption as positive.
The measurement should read 1.8 A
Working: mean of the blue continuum 14.4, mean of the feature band 14.2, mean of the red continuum 14.9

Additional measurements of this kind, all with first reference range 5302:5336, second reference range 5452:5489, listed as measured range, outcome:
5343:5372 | 0.32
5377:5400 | 0.46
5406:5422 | 0.93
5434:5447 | 0.22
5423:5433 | -0.06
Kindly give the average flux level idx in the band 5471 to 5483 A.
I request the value 15.2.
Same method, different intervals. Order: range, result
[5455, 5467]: 15.1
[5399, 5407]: 13.8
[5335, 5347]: 14.1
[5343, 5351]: 14.6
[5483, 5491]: 15.4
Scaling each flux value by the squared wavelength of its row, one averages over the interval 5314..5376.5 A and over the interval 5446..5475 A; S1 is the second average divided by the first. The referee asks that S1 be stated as 1.1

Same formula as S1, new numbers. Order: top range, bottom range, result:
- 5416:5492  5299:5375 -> 1.07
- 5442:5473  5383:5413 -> 1.07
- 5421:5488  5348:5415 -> 1.08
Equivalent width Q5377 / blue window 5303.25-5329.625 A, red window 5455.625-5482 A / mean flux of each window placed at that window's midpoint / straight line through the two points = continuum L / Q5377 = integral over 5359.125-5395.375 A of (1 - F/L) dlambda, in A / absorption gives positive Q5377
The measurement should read 1.4 A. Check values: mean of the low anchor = 14.6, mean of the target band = 14.3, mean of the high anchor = 15.2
